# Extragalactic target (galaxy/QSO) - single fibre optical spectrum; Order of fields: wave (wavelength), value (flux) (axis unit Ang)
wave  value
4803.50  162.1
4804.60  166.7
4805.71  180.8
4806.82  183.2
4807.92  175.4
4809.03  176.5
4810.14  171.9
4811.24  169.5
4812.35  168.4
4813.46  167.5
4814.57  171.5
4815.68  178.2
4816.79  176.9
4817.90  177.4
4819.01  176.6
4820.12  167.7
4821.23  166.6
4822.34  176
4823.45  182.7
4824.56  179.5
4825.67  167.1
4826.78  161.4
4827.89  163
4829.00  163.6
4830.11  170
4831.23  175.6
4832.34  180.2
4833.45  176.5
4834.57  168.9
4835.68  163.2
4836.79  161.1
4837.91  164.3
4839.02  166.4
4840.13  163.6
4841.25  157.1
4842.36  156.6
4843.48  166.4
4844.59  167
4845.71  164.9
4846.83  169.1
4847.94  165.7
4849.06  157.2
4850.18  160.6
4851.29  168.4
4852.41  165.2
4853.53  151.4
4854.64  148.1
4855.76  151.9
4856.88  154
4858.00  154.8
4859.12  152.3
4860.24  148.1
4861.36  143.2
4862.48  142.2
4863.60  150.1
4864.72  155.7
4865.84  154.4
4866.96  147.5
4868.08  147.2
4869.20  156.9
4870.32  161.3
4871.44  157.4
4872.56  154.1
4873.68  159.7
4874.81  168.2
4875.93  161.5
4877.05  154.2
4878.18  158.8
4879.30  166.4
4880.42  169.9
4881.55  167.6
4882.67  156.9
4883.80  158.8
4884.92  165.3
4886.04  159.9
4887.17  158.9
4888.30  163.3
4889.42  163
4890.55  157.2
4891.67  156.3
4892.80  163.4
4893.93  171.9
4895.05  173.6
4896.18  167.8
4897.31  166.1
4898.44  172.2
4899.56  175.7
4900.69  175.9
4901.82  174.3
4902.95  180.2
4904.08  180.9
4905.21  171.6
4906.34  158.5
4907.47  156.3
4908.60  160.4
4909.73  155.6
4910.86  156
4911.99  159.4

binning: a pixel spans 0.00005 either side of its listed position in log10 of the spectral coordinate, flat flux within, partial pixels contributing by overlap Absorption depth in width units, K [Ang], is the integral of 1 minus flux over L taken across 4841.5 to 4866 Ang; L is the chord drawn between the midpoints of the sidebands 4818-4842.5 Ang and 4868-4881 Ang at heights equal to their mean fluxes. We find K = 1.13 Ang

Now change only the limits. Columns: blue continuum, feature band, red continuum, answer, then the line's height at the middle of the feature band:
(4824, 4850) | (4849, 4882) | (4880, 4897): 1.71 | 165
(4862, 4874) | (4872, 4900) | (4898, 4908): -0.13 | 163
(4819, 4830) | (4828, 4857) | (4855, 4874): -0.30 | 162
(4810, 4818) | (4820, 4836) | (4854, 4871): -0.45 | 166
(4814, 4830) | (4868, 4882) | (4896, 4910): 0.78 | 170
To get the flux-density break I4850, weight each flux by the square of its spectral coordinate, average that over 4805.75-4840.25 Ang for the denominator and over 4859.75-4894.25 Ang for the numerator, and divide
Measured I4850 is 0.94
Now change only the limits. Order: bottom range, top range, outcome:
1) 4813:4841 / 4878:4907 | 1.01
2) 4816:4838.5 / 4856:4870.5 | 0.90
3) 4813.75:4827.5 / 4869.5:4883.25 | 0.95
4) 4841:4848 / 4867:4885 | 0.99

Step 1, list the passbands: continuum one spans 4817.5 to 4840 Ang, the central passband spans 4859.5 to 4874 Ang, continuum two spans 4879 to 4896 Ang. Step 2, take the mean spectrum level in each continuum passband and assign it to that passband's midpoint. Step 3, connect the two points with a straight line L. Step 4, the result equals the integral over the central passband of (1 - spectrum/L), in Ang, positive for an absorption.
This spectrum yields 1.22 Ang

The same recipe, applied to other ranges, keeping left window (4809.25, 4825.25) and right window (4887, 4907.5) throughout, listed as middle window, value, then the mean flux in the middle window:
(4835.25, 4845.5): 0.54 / 163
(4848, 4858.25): 0.83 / 157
